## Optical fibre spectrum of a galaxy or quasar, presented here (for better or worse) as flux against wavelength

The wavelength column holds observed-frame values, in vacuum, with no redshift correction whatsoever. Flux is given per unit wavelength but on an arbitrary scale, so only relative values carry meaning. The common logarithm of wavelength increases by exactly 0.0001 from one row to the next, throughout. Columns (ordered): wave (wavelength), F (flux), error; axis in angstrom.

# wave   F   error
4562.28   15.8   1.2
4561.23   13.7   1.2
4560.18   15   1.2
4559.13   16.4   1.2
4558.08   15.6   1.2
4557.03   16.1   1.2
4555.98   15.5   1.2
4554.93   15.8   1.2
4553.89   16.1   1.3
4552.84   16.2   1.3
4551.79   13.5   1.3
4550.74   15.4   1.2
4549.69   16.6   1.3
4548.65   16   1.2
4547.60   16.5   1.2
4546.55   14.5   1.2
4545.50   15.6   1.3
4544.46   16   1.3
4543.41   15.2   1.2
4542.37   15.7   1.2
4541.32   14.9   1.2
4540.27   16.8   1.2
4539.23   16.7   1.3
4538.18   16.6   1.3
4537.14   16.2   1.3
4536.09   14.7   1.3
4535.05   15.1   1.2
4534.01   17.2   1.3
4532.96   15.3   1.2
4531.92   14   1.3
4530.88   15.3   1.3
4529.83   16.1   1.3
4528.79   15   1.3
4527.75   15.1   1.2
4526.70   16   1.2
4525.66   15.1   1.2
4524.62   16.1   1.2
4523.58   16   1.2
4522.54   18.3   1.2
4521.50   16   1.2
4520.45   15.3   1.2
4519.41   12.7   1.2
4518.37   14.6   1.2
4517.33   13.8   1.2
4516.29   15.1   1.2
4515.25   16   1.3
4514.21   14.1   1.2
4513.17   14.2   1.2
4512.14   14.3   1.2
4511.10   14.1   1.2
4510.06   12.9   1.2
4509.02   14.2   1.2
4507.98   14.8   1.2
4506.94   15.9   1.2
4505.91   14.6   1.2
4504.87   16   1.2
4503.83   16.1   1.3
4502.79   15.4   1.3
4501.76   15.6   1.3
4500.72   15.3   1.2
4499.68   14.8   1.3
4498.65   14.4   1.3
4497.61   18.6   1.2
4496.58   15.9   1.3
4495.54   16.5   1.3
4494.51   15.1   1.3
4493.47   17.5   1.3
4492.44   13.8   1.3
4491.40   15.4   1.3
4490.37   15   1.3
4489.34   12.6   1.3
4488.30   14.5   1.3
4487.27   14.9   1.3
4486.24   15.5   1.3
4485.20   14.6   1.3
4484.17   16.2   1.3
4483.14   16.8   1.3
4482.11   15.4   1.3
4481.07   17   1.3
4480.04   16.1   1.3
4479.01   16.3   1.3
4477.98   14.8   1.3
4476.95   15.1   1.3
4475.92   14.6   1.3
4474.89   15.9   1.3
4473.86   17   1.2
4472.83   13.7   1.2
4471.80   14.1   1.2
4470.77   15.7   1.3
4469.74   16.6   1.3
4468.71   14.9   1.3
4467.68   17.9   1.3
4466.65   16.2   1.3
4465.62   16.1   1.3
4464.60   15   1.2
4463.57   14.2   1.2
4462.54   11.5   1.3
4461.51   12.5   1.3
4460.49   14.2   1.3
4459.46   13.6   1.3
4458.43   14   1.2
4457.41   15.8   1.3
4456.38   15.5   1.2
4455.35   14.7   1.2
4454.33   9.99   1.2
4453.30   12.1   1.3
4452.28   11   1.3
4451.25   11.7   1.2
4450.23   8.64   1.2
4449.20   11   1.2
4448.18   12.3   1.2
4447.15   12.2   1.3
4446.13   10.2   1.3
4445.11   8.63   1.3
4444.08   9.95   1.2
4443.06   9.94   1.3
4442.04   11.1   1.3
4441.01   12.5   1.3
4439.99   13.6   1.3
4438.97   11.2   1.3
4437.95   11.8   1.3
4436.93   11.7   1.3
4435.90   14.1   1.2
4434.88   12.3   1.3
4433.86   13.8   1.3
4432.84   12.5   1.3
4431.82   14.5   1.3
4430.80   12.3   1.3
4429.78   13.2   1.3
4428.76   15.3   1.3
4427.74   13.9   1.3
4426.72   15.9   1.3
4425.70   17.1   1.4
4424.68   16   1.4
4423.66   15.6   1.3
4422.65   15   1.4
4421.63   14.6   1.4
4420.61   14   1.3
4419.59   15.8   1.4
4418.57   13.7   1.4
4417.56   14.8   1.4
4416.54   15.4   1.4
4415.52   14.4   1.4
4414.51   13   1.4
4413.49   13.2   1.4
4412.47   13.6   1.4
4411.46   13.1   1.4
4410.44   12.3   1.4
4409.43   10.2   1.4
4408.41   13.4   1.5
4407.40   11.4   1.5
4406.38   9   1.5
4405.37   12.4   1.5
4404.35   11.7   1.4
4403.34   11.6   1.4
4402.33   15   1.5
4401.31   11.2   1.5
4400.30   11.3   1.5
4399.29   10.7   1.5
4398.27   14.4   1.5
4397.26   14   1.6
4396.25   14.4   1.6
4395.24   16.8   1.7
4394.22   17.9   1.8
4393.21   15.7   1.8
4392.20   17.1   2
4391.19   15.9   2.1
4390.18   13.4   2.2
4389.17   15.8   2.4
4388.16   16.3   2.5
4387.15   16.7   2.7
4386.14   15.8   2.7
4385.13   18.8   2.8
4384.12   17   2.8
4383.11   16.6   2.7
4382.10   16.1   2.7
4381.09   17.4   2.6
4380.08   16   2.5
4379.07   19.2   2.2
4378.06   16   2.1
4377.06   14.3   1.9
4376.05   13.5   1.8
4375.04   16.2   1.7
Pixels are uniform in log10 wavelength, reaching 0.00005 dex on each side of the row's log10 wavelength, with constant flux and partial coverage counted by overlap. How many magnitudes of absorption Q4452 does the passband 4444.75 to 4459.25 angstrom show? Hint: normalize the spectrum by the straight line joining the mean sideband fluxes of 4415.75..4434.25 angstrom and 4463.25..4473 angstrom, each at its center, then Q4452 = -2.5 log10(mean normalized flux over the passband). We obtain 0.25 mag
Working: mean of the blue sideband 14.6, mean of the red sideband 15.5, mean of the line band 12.1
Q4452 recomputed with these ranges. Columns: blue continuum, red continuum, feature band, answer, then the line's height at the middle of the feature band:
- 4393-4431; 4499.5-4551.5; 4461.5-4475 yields -0.04 mag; 14.6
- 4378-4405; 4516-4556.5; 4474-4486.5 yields -0.02 mag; 15.4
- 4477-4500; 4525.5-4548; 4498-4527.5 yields 0.04 mag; 15.6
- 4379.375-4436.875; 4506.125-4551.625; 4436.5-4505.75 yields 0.05 mag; 14.9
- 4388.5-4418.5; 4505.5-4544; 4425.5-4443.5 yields 0.07 mag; 14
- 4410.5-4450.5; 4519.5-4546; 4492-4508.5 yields -0.05 mag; 14.9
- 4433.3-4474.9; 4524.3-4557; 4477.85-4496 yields -0.10 mag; 14.1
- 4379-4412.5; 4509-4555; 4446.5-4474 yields 0.09 mag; 14.9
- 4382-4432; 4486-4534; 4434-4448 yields 0.25 mag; 14.6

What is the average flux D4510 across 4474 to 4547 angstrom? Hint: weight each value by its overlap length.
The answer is 15.4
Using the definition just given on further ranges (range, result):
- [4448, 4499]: 14.7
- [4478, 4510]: 15.4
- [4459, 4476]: 14.9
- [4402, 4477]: 13.4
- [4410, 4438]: 14.1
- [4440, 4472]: 13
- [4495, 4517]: 15.2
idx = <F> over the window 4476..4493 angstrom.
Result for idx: 15.2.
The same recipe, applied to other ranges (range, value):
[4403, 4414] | 12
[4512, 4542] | 15.4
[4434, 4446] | 11.6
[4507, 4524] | 14.8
